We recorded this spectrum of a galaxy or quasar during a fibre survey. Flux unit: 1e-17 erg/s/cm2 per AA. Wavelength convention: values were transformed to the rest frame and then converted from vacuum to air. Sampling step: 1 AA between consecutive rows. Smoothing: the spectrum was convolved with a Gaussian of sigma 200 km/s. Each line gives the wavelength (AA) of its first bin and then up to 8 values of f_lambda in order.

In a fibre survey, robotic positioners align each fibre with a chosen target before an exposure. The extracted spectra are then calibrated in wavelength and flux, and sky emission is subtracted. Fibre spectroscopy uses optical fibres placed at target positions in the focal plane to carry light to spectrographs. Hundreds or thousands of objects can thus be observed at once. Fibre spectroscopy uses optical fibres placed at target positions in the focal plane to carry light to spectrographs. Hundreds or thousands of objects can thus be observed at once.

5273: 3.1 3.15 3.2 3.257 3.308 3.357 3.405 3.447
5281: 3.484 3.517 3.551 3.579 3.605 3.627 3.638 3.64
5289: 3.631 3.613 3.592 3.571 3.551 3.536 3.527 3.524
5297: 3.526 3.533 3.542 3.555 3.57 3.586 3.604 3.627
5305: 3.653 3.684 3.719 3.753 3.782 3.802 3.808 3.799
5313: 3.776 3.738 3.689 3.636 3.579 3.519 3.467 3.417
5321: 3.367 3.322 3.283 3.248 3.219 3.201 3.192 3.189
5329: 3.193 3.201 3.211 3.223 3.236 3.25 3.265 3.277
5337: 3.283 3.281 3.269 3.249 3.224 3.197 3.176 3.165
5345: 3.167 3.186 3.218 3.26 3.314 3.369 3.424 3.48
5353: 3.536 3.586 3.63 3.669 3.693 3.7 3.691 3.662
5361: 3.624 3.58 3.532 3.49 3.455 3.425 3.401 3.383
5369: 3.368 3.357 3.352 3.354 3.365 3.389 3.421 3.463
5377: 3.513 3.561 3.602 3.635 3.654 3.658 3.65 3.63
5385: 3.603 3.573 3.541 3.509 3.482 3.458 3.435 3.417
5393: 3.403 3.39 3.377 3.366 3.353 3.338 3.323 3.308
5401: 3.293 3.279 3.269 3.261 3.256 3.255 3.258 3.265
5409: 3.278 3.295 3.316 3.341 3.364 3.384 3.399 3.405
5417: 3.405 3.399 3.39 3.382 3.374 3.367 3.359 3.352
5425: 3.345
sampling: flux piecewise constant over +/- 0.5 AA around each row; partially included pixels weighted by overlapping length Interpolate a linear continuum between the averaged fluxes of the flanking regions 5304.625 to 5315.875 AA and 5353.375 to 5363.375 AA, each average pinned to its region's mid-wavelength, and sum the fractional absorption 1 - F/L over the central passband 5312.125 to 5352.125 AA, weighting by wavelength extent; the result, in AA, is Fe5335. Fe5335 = 3.99 AA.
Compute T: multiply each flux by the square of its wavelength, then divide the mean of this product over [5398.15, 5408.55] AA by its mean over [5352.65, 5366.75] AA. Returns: 0.93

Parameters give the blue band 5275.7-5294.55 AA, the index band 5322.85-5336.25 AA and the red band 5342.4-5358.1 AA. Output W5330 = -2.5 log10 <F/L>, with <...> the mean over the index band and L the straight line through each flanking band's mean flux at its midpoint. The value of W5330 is 0.070 mag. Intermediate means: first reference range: 3.52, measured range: 3.23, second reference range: 3.4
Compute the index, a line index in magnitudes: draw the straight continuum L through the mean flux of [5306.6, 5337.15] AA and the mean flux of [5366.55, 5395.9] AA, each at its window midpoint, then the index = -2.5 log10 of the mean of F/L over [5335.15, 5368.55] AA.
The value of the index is 0.02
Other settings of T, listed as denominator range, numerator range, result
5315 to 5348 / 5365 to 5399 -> 1.08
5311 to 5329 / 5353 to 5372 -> 1.04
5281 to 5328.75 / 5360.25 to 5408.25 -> 1.00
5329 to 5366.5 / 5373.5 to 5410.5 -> 1.03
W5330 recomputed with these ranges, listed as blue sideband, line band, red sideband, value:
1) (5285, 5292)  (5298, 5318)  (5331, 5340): -0.062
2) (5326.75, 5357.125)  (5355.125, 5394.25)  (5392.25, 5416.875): -0.064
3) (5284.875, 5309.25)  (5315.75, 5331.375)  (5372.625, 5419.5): 0.073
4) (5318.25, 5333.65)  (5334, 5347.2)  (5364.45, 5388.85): 0.035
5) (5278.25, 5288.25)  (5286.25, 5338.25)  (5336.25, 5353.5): -0.023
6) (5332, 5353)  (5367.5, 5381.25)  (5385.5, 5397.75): -0.024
